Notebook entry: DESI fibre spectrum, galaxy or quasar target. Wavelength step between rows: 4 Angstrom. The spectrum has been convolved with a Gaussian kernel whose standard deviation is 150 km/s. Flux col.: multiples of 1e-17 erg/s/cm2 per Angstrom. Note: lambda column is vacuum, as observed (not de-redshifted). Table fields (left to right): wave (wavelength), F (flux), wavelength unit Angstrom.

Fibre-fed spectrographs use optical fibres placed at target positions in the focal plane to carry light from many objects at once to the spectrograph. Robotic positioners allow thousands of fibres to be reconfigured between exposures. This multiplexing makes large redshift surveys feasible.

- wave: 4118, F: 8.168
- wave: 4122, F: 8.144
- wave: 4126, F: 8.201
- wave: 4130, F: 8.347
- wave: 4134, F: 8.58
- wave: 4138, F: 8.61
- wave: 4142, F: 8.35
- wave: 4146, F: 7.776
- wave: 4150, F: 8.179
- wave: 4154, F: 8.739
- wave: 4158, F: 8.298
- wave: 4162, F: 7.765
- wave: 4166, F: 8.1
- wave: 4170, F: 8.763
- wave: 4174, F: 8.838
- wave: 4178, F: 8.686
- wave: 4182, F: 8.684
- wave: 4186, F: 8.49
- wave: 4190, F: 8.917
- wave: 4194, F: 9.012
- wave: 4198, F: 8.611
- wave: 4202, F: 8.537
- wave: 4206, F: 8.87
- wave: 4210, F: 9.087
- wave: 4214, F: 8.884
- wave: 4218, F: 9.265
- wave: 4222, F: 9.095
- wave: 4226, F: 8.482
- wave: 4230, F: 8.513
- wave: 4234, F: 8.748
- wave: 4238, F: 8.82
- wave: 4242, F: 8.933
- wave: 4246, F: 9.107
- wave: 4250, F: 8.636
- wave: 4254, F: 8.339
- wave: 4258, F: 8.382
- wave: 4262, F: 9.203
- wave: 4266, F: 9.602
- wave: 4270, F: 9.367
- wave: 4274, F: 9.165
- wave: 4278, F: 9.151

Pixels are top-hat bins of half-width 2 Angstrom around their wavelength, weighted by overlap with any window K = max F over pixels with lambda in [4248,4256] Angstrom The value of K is 8.636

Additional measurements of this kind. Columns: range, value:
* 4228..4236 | 8.748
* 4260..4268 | 9.602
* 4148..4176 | 8.838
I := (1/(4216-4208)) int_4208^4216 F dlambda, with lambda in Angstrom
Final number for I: 8.99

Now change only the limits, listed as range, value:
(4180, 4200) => 8.74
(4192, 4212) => 8.82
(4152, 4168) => 8.23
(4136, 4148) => 8.25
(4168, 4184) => 8.74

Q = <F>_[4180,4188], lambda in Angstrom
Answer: 8.59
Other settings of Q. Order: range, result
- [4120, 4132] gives 8.23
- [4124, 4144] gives 8.42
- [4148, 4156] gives 8.46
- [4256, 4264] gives 8.79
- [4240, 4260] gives 8.68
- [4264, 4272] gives 9.48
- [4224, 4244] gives 8.7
